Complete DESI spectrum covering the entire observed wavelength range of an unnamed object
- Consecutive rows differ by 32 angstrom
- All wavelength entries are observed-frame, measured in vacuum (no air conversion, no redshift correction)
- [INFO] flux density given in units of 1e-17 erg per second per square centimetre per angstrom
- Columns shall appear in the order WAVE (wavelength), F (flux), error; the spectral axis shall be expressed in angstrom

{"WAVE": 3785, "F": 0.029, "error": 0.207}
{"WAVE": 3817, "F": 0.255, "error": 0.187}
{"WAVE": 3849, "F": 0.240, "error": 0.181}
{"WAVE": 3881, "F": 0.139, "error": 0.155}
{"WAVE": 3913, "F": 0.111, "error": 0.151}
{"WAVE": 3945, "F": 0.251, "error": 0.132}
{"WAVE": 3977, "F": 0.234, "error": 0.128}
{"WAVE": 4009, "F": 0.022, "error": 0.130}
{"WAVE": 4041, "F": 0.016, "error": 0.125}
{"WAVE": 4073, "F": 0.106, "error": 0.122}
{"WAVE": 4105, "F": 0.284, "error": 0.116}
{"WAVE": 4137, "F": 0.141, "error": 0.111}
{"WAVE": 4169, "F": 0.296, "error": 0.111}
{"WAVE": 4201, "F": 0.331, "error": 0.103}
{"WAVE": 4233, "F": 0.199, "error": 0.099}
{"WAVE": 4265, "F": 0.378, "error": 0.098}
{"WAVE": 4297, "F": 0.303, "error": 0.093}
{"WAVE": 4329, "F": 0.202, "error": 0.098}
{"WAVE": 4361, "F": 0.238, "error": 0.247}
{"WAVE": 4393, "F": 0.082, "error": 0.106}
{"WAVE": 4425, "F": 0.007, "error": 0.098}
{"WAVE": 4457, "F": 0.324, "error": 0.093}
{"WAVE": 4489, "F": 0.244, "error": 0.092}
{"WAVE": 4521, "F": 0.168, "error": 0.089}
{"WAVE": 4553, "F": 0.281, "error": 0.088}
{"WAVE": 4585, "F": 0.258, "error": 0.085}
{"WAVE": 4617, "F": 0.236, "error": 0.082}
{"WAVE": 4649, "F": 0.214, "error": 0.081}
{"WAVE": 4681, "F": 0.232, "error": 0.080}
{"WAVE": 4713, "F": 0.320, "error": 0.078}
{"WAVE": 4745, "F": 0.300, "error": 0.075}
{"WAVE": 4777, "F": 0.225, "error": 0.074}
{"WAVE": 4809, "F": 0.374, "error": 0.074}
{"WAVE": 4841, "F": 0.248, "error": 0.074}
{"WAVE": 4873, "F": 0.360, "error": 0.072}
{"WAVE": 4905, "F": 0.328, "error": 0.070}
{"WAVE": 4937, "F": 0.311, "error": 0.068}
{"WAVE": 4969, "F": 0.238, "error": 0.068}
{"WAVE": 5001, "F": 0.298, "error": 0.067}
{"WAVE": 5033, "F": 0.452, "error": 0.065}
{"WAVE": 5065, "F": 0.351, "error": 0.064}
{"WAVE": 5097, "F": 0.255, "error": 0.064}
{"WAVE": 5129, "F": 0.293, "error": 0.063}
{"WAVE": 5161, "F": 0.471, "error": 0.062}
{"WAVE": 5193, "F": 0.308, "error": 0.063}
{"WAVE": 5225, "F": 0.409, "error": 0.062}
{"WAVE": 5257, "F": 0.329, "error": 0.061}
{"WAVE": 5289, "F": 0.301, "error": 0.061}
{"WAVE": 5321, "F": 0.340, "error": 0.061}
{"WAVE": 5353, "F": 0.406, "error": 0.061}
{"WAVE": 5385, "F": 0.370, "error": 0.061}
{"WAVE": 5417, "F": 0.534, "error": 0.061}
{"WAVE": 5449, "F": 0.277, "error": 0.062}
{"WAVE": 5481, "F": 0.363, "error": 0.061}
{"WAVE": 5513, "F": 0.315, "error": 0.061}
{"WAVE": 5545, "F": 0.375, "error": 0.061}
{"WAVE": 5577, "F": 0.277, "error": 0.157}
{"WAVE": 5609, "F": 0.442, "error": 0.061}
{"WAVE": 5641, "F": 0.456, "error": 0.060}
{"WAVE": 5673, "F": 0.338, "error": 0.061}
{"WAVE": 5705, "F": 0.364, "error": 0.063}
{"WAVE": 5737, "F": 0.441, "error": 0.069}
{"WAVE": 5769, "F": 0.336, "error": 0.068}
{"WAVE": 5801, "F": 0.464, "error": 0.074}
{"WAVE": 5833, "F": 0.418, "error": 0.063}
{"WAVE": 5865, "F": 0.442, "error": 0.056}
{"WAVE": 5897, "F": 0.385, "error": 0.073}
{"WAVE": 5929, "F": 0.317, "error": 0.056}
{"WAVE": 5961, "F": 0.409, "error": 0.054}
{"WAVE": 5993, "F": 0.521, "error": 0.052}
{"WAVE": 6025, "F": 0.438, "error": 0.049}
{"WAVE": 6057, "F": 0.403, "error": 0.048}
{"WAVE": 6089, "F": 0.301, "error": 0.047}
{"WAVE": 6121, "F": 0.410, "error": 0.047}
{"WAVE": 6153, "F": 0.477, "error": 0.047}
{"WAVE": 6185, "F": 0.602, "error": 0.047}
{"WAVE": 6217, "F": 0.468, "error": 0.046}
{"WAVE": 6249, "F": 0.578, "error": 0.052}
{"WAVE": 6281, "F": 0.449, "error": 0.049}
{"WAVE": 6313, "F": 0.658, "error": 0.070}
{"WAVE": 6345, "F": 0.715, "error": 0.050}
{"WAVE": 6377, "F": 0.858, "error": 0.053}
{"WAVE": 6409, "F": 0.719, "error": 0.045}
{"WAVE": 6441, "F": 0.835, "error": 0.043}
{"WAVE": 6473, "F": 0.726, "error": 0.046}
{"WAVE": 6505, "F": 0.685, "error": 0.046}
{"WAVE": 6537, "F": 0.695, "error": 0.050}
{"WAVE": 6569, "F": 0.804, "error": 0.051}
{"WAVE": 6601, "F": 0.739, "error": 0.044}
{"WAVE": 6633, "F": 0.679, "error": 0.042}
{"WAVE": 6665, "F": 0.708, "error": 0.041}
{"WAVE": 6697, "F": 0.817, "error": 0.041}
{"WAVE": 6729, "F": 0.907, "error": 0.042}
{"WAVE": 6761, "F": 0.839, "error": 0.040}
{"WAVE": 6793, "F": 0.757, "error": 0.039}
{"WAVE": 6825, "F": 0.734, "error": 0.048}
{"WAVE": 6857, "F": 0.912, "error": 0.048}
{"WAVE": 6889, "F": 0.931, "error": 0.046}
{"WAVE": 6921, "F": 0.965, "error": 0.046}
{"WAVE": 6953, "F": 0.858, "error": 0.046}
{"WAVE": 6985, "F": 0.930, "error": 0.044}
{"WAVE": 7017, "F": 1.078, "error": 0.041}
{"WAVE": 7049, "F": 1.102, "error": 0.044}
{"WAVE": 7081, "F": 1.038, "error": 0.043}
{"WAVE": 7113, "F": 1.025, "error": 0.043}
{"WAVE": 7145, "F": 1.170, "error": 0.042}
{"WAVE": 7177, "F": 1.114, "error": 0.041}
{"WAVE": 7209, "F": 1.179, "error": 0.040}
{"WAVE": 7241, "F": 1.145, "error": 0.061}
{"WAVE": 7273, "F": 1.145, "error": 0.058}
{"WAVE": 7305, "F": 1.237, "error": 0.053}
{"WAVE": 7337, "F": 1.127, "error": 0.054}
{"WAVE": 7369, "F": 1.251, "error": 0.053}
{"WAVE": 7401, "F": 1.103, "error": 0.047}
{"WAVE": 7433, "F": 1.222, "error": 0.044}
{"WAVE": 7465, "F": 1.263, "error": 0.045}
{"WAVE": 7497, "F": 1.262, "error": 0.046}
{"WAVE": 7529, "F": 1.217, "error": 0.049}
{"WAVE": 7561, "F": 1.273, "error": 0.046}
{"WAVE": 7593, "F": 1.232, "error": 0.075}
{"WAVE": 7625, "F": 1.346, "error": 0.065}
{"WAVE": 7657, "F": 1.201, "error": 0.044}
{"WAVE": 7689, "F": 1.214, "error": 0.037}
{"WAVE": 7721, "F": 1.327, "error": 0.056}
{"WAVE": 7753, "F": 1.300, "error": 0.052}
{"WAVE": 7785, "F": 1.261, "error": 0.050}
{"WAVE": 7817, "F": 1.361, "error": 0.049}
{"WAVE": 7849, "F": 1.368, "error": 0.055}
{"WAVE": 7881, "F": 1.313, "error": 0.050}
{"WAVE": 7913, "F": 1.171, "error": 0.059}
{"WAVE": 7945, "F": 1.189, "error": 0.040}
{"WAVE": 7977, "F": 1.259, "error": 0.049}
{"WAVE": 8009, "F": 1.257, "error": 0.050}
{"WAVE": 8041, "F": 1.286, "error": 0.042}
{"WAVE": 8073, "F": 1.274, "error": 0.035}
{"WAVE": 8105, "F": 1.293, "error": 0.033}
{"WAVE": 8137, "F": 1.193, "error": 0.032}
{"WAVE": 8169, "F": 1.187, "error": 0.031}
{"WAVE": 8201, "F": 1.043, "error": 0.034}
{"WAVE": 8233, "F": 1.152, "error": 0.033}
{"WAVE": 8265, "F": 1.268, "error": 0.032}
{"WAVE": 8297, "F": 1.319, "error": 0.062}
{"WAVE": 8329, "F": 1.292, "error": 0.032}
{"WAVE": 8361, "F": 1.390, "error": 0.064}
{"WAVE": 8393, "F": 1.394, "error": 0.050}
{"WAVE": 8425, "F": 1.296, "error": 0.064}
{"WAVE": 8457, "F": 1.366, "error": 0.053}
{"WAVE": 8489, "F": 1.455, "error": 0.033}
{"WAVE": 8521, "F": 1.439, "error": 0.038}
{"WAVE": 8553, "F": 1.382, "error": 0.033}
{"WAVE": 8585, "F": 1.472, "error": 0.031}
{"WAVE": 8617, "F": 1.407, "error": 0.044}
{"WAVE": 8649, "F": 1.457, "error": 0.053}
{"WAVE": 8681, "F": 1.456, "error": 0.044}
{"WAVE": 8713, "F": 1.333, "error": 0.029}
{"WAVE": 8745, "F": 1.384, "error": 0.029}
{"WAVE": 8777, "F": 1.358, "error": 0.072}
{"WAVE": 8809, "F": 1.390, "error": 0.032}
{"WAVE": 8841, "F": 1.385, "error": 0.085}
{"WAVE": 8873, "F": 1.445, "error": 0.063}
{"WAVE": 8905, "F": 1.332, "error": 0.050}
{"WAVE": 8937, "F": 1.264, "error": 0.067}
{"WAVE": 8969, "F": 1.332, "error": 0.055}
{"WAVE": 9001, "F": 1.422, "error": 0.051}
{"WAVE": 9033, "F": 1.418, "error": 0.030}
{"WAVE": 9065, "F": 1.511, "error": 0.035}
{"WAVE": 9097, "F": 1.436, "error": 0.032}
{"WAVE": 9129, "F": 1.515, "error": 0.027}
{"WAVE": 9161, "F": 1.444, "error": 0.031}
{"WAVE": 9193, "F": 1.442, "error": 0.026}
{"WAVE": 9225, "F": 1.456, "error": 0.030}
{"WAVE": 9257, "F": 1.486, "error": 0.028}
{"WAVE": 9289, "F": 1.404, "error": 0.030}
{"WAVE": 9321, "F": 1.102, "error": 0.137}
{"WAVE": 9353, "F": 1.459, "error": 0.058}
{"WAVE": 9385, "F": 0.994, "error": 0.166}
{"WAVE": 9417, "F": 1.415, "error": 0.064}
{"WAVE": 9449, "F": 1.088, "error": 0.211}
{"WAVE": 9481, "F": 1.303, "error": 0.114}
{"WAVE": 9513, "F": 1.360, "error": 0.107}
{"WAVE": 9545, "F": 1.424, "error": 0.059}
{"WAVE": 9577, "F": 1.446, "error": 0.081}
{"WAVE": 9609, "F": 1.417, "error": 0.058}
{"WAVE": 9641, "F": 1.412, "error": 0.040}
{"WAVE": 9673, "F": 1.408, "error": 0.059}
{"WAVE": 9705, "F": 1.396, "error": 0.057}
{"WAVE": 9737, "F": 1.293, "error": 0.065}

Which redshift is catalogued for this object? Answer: 0.583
